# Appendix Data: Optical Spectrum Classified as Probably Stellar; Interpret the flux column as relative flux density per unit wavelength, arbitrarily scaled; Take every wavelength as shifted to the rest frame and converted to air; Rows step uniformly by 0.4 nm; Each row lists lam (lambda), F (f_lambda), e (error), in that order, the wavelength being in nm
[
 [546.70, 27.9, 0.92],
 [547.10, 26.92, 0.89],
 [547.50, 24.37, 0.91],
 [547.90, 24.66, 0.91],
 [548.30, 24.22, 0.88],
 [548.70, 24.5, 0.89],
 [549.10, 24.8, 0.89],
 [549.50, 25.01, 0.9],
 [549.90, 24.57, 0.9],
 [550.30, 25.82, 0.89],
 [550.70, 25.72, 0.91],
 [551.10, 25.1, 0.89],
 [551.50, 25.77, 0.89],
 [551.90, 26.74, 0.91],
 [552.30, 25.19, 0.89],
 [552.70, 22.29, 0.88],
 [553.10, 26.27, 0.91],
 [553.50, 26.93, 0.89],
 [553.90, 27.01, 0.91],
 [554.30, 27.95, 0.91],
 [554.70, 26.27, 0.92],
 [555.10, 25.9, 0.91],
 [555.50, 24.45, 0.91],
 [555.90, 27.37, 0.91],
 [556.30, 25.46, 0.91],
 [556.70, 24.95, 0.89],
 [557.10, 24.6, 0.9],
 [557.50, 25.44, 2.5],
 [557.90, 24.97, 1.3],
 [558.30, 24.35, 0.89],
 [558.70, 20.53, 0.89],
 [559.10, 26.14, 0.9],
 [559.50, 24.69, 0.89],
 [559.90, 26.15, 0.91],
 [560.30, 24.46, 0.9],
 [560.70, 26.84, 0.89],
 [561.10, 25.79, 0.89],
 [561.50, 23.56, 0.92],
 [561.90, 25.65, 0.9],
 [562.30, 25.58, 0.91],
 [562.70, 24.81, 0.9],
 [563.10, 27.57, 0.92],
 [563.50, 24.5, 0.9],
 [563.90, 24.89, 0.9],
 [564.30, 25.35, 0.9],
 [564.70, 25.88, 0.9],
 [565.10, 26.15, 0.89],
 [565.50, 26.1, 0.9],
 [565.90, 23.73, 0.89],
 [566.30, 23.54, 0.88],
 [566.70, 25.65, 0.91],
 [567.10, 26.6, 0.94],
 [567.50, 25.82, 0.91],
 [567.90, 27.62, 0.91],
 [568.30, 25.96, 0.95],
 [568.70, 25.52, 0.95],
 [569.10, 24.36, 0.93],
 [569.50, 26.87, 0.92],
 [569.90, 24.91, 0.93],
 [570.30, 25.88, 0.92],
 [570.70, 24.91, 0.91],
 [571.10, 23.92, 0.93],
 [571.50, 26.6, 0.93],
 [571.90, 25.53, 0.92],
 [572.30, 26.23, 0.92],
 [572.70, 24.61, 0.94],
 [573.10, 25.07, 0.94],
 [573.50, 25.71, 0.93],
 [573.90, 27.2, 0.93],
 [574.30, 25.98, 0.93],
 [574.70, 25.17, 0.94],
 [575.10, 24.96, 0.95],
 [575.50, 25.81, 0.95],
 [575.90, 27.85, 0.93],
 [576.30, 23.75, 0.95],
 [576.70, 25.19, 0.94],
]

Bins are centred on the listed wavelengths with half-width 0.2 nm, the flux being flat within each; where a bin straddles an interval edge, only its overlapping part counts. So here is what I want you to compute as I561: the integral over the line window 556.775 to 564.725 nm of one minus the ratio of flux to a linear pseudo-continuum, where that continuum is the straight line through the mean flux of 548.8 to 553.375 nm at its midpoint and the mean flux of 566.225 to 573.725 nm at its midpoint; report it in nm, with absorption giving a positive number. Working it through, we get 0.11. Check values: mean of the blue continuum 25.2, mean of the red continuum 25.6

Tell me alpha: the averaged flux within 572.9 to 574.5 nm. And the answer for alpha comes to 26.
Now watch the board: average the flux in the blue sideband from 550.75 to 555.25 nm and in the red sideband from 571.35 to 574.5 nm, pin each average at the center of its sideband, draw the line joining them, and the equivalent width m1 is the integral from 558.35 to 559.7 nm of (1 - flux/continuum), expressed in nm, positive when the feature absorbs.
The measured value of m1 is 0.11 nm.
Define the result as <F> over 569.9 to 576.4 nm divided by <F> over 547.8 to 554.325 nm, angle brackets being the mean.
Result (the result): 1.01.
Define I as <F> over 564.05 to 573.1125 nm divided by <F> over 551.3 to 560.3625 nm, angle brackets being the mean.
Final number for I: 1.00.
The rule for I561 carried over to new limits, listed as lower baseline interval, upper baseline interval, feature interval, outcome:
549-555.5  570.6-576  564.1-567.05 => 0.05 nm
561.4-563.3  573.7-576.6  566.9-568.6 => -0.05 nm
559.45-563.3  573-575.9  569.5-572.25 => 0.03 nm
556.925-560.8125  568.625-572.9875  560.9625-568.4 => -0.13 nm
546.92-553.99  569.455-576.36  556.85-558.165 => 0.02 nm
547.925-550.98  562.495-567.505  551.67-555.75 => -0.14 nm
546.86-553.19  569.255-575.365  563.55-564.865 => 0.01 nm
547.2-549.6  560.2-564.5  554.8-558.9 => 0.04 nm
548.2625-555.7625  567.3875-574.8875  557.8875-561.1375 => 0.10 nm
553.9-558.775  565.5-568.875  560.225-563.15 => 0.00 nm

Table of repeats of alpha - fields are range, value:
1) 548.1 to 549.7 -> 24.6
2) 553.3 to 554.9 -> 27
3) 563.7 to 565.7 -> 25.7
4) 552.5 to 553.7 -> 25.2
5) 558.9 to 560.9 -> 25.7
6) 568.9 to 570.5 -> 25.5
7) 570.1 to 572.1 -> 25.4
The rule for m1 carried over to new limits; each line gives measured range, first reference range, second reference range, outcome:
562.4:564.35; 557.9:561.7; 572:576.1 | -0.033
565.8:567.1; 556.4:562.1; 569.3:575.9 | 0.030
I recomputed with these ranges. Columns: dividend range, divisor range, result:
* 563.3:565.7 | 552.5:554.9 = 0.98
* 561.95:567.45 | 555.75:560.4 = 1.02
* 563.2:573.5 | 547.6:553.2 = 1.02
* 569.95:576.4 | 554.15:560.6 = 1.01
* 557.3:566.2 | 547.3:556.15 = 0.99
